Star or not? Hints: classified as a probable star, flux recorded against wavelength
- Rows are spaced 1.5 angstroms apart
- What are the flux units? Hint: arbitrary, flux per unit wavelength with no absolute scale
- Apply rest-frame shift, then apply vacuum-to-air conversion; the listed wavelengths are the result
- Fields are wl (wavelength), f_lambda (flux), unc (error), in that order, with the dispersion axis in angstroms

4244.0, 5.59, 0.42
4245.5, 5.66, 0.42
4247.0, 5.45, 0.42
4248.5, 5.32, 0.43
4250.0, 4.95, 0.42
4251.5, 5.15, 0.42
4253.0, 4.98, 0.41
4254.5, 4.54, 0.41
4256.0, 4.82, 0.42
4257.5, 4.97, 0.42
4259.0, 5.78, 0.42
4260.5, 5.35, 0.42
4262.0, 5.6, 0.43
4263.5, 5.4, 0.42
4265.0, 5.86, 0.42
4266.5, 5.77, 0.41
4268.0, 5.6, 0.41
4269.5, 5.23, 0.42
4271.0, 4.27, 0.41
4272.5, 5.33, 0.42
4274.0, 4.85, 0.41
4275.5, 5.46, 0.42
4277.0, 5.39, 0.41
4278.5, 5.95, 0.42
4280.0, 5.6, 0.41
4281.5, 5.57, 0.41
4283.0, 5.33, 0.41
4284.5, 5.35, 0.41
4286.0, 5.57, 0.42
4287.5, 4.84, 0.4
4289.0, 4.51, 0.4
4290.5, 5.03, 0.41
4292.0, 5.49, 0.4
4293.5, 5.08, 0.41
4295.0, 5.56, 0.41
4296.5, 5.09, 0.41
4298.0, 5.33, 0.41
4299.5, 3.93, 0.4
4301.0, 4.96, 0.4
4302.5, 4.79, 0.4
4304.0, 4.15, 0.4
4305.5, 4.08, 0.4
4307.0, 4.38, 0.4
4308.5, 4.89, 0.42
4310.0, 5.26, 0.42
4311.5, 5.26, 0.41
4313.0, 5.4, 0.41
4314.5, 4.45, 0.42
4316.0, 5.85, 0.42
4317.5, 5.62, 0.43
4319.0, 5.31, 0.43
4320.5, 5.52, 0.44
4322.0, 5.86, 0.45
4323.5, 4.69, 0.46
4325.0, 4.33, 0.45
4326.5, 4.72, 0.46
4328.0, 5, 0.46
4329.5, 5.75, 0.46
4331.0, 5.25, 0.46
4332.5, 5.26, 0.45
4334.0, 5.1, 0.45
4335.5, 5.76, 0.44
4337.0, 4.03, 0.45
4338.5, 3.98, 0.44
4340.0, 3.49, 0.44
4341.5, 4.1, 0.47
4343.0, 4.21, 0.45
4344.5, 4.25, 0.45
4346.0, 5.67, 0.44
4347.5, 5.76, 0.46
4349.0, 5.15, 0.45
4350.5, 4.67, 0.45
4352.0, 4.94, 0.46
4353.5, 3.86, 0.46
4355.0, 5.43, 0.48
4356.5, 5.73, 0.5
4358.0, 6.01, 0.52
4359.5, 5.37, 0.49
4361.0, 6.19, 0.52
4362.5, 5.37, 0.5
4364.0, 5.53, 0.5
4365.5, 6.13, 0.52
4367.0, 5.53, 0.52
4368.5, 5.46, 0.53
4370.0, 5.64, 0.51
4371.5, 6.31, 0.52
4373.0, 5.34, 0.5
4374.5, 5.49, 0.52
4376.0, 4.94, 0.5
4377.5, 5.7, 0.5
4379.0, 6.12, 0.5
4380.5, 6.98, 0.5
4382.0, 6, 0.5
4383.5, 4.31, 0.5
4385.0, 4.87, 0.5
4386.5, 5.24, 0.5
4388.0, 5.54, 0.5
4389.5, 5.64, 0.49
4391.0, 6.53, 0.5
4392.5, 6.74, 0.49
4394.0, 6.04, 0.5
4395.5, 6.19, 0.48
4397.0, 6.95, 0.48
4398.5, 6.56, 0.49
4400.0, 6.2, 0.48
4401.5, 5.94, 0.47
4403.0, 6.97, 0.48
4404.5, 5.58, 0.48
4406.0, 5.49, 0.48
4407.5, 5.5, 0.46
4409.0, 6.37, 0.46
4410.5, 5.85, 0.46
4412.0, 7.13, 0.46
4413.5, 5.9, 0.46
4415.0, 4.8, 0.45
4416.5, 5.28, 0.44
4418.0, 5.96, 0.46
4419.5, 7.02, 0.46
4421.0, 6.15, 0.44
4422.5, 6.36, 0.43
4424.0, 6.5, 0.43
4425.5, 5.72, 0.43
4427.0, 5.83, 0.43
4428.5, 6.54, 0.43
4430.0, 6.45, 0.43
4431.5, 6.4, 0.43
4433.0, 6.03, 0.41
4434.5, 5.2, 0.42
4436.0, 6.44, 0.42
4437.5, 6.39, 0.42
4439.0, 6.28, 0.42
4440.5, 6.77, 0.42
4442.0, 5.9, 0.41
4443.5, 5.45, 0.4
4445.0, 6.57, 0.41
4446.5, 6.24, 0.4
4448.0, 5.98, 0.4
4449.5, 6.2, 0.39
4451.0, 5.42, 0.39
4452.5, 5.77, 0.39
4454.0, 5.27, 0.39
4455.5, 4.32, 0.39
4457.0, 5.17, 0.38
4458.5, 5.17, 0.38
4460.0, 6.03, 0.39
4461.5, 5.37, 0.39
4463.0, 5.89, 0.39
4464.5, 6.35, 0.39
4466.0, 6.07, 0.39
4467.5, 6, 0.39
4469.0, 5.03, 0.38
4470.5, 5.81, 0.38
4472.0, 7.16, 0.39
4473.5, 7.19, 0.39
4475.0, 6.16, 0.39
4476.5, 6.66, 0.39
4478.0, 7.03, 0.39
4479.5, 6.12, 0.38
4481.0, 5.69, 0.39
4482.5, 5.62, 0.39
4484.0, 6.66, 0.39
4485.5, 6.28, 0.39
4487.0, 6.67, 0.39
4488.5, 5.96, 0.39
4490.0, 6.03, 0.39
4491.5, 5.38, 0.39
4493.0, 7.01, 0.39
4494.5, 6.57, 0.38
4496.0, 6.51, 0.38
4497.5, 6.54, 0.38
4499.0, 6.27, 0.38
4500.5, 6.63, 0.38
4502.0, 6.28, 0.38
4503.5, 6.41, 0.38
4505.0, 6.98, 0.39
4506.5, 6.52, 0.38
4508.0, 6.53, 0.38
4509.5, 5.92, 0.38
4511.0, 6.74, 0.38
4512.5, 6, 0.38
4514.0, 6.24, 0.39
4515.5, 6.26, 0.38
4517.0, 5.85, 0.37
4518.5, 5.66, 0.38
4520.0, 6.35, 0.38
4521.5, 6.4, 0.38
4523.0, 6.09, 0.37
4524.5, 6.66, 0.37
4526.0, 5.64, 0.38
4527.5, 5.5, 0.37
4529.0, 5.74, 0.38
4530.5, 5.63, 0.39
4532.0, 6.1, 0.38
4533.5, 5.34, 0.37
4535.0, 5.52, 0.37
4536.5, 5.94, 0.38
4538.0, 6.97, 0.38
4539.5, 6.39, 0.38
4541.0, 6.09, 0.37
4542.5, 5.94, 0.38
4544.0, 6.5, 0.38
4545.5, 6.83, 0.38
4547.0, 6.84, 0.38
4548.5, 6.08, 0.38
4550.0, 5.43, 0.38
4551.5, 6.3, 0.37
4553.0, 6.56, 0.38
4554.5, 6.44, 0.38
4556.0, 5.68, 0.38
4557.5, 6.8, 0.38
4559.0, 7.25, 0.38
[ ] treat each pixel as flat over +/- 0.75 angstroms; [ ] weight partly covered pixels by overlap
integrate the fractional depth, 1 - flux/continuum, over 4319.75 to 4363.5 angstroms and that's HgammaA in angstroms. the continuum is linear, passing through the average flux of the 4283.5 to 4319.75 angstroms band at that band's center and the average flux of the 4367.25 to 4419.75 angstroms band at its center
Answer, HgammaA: 3.03 angstroms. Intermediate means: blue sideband 5.01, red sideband 5.89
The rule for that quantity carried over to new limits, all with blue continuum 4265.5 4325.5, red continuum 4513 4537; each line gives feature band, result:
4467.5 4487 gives -1.77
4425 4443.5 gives -1.73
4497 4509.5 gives -1.34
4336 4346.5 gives 2.07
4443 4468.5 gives -0.12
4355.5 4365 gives -0.62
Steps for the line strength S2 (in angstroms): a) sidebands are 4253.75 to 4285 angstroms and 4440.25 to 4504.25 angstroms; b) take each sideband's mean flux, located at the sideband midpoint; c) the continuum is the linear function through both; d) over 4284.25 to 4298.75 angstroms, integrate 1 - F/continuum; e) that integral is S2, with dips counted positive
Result 0.6 angstroms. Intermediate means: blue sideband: 5.33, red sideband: 6.08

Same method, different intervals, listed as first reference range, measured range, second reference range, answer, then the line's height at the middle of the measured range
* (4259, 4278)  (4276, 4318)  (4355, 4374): 2.8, 5.47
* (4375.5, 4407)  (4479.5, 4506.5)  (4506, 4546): -1.1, 6.07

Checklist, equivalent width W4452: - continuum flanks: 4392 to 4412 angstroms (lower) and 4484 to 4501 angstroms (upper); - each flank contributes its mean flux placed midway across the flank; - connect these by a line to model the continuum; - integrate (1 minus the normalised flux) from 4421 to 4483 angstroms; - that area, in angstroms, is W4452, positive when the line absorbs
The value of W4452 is 2.7 angstroms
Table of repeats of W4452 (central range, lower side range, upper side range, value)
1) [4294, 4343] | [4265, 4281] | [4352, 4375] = 4.98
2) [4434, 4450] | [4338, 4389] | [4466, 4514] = -0.57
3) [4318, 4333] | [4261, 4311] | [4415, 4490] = 0.49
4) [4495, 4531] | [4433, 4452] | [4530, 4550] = -0.63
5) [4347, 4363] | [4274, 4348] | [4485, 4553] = -0.10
